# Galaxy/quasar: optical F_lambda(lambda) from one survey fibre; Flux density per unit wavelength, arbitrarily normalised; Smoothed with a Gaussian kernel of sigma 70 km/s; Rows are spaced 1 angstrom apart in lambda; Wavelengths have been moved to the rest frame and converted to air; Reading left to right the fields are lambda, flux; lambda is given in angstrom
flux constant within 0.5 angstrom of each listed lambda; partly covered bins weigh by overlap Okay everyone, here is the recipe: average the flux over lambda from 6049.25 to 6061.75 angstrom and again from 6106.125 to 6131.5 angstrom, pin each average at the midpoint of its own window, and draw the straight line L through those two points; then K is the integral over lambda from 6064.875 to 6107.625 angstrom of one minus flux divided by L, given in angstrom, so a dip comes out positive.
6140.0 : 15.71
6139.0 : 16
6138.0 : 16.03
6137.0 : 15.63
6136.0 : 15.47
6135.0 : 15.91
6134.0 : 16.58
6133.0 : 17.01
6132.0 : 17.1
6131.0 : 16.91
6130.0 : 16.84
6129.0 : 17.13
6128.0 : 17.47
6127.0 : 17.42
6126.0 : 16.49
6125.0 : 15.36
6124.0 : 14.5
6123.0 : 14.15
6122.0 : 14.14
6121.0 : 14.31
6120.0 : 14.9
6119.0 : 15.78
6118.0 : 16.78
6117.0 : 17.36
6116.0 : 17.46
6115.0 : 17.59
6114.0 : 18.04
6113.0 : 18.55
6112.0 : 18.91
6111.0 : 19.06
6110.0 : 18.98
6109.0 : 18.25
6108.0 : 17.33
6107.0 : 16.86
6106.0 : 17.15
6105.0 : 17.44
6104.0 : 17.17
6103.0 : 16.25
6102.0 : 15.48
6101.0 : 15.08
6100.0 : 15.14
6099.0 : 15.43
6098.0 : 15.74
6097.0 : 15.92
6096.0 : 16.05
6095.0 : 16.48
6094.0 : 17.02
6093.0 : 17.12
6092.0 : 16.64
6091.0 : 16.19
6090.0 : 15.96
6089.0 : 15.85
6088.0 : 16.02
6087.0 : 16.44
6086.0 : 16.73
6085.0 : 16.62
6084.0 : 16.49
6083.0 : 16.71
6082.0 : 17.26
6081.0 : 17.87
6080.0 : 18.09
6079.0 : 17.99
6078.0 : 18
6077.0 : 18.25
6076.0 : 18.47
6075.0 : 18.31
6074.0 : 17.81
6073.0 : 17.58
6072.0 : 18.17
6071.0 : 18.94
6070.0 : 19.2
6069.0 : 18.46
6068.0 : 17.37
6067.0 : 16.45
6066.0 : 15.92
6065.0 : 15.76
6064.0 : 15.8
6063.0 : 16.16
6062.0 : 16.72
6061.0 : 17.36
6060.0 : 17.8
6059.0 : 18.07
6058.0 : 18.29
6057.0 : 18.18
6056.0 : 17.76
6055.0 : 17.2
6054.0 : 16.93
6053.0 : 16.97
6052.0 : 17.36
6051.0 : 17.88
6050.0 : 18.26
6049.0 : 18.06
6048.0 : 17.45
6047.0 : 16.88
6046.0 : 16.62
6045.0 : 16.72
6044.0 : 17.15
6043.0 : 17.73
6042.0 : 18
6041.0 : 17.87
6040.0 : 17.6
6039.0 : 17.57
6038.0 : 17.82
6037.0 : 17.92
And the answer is 0.8 angstrom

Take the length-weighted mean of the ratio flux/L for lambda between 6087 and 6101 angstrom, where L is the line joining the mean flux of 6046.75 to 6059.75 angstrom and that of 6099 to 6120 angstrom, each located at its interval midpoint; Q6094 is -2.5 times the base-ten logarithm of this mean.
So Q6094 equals 0.08 mag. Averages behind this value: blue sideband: 17.7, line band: 16.1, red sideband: 17.1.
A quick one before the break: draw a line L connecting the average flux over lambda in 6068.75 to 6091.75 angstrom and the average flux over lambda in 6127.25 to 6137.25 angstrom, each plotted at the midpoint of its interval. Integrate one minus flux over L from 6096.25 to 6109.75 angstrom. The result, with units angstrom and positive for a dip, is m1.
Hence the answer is 0.5 angstrom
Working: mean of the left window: 17.4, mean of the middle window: 16.4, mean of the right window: 16.6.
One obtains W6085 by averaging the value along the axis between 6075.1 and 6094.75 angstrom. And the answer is 17.1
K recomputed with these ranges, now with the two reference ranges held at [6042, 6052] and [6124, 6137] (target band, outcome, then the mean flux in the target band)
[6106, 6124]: -0.23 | 16.9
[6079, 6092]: 0.22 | 16.7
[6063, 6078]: -0.34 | 17.6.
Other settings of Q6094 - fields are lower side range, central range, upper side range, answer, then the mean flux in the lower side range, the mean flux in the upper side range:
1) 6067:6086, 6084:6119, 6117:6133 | 0.00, 17.8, 16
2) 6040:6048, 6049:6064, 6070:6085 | 0.00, 17.3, 17.9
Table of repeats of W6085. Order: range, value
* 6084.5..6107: 16.3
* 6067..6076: 18.1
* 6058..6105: 16.9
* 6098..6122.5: 16.8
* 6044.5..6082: 17.5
